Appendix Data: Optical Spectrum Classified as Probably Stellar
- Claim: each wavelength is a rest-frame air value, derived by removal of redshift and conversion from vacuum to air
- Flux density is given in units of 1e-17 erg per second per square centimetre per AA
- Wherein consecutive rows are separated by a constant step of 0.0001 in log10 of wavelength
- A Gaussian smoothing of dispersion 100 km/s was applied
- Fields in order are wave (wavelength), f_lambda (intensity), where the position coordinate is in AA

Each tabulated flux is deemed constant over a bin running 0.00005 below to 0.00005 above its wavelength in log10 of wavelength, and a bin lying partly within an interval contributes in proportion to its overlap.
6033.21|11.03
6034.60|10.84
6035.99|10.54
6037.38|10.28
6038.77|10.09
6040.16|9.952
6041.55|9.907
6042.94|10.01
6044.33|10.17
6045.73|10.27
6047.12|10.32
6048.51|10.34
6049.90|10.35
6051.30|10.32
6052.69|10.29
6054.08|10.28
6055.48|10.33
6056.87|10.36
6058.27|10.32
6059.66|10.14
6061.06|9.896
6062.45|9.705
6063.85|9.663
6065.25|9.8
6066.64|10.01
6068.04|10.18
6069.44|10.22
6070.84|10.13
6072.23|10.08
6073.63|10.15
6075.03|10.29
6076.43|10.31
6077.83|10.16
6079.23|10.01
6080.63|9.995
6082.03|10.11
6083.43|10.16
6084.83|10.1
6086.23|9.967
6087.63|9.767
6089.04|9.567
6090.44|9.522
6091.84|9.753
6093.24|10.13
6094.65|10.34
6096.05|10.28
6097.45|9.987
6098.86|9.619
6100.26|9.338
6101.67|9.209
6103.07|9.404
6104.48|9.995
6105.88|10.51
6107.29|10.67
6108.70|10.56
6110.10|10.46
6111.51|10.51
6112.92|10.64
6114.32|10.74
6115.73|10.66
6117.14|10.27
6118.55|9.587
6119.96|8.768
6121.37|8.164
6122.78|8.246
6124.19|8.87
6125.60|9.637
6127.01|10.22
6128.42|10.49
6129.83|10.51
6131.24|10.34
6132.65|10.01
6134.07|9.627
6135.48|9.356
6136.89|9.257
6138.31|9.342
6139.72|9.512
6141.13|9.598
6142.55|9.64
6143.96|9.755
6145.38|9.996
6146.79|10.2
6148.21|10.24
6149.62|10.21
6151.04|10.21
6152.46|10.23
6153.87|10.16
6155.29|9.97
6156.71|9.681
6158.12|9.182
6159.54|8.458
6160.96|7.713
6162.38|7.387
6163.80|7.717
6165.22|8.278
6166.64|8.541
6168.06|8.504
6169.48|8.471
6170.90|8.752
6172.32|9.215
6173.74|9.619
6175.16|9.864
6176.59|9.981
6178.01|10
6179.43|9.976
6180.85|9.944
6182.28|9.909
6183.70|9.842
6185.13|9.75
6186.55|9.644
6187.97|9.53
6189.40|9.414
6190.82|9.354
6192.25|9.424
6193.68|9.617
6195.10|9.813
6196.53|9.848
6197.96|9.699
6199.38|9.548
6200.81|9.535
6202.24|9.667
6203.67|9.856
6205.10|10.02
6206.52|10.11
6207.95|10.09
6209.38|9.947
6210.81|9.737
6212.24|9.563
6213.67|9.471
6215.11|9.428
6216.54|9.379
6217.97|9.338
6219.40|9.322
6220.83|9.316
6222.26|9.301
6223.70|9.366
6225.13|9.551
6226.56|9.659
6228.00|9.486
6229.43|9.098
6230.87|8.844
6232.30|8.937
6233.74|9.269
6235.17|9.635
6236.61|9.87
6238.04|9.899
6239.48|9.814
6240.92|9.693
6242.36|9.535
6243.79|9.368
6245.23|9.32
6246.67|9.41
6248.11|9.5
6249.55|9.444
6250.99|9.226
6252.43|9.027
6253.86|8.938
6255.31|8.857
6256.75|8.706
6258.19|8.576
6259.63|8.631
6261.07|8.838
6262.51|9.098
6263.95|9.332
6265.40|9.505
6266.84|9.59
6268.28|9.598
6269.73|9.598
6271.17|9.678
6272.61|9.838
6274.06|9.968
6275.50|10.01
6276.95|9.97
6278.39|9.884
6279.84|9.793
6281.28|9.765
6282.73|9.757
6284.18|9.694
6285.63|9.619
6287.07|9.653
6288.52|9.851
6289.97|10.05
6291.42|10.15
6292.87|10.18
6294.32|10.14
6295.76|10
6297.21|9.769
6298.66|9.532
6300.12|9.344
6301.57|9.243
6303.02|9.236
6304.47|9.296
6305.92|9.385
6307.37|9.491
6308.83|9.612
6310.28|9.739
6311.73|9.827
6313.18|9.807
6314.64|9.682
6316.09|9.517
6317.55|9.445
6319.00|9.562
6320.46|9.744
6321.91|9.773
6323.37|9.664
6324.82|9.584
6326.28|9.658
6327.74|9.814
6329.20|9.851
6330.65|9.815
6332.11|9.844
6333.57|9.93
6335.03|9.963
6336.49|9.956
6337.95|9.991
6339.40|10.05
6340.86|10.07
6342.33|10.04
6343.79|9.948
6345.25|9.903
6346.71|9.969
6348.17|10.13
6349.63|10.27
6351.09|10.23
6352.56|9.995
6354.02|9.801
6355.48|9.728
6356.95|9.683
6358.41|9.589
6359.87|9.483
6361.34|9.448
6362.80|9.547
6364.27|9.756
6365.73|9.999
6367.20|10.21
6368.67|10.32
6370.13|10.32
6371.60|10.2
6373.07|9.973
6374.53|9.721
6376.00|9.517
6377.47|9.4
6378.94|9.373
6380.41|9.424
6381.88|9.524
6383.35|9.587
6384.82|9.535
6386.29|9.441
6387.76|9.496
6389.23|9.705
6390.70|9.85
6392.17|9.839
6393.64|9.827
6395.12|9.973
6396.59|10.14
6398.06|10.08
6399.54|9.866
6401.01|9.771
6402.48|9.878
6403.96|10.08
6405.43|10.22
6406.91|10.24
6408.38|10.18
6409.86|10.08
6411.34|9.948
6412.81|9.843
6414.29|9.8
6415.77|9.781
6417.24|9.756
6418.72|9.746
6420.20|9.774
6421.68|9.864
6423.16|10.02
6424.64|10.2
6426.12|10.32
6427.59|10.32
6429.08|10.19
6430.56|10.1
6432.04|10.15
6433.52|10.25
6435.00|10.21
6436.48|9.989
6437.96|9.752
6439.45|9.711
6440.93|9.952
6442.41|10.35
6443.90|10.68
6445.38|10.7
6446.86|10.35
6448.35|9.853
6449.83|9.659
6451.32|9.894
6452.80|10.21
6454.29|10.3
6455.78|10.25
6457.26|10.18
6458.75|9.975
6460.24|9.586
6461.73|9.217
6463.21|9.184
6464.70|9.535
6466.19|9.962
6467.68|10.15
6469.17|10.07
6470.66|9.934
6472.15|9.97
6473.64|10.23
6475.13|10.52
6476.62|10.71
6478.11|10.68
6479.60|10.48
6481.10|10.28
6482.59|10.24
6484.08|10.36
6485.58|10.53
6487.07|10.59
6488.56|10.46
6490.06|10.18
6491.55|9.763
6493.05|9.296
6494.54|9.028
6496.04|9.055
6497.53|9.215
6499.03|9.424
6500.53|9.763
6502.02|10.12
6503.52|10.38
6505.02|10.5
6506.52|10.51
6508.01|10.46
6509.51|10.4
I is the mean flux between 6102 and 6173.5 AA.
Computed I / 9.57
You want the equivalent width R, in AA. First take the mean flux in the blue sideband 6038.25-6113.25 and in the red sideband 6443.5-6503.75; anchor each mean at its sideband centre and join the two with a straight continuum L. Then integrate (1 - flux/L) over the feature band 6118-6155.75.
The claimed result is 1.4 AA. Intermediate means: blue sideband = 10.1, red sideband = 10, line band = 9.71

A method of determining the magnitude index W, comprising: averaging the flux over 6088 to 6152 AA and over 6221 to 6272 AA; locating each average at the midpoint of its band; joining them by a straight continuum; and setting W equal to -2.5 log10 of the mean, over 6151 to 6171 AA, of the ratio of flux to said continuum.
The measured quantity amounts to 0.10 mag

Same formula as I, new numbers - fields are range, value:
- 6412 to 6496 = 10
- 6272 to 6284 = 9.86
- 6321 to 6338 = 9.81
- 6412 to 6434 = 10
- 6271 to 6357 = 9.8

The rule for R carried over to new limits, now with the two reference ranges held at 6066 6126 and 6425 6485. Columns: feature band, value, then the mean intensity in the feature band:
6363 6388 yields 0.8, 9.75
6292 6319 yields 1.1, 9.63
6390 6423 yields 0.5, 9.93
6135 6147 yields 0.4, 9.61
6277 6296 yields 0.3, 9.89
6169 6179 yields 0.5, 9.45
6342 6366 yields 0.5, 9.85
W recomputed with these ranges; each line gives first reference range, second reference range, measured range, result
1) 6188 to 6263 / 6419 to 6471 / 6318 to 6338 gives -0.01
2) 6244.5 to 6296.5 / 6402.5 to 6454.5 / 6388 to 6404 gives 0.01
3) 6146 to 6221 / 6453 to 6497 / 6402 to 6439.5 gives -0.01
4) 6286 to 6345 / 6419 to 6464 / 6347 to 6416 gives 0.01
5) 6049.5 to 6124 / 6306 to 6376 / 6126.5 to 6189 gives 0.05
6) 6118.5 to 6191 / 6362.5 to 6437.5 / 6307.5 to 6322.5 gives 0.01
